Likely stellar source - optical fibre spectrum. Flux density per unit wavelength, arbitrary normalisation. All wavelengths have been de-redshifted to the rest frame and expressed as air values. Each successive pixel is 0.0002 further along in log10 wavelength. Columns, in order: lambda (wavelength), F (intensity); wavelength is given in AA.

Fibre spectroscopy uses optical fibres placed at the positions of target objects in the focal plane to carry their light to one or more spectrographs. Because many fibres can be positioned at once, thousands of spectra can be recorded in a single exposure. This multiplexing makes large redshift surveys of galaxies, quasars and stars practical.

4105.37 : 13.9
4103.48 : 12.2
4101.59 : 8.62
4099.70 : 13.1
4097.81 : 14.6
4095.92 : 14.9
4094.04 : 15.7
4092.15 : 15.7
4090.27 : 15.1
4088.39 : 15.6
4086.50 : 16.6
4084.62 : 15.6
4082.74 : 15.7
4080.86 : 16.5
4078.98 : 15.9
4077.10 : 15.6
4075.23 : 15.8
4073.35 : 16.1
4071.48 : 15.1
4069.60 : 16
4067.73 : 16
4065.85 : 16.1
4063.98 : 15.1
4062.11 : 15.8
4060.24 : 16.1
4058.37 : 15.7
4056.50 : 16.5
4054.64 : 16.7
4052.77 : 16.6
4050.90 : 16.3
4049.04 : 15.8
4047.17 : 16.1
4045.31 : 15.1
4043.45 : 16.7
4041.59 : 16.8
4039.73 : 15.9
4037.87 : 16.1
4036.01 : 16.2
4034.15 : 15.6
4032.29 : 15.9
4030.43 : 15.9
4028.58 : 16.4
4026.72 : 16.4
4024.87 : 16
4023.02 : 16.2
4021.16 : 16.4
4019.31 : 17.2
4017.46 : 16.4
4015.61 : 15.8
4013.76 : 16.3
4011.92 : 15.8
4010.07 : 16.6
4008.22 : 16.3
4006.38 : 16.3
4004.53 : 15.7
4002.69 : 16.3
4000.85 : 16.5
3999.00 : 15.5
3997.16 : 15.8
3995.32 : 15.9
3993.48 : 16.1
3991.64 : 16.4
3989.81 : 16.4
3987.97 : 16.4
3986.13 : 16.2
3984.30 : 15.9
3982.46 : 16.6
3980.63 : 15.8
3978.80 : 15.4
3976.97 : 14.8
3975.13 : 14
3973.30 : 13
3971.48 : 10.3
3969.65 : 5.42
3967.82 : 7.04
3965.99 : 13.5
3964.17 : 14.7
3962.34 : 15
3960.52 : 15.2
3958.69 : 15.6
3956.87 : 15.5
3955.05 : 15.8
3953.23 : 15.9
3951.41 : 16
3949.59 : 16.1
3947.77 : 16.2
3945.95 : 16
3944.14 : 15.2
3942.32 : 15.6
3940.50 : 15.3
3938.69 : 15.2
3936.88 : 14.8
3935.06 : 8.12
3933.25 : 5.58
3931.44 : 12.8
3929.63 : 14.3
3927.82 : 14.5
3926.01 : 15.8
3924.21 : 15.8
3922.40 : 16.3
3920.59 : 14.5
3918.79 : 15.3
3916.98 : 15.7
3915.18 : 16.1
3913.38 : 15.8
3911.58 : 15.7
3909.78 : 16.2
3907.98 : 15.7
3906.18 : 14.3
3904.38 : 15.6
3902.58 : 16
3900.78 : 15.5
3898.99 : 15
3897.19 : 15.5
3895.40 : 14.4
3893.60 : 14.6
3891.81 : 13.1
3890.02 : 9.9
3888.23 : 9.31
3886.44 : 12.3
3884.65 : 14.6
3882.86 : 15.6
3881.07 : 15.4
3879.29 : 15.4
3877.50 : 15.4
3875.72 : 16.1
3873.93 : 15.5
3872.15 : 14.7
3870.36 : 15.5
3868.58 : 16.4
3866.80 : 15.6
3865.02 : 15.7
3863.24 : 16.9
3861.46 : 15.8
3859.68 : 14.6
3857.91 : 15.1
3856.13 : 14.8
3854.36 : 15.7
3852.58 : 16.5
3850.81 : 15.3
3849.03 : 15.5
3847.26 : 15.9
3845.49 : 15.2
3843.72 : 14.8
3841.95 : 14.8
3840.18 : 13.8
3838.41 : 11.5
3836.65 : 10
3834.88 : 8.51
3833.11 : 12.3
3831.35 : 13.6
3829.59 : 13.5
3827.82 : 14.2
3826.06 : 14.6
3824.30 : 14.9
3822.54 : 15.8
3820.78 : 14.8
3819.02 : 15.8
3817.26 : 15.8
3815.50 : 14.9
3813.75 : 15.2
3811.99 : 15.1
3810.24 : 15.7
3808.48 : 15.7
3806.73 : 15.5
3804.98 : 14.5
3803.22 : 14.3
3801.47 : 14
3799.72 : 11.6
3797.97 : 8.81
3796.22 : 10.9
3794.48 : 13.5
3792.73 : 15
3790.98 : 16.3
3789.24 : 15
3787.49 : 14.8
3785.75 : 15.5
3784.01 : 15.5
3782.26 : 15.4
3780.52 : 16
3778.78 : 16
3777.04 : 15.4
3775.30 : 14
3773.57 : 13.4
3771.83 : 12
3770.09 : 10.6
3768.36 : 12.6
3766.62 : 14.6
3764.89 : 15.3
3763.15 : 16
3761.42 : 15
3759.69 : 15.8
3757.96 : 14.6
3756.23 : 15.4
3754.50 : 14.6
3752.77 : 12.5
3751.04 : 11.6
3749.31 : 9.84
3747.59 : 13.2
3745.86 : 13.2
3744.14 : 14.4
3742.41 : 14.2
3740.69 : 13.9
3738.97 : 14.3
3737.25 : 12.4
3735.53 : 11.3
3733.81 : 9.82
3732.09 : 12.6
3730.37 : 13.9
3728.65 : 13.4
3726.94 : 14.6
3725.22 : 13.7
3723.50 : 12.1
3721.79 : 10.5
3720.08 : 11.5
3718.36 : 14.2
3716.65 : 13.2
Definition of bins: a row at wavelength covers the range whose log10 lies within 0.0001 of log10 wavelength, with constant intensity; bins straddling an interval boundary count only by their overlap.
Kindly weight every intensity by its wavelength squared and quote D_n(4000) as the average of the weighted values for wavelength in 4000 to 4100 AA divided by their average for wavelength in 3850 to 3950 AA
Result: 1.16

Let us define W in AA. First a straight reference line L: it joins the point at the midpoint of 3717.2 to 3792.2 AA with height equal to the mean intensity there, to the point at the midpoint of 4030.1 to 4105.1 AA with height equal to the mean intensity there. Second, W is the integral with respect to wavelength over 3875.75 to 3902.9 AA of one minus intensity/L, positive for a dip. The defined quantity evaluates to 0.7 AA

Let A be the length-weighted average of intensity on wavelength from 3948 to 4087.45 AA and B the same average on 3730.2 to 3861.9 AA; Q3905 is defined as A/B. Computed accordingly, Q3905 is 1.11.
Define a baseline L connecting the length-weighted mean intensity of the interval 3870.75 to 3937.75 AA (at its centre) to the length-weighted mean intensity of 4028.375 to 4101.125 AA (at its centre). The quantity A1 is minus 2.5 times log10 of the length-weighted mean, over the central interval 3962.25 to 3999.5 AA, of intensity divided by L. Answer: 0.06 mag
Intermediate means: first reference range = 14.4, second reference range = 15.8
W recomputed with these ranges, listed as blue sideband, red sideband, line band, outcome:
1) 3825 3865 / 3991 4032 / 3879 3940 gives 3.05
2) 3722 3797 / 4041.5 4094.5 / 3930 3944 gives 2.16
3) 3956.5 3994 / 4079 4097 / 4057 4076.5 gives -0.46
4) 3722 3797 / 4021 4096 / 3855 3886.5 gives -1.68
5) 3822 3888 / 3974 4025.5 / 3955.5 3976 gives 3.86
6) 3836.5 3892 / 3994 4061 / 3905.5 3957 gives 1.53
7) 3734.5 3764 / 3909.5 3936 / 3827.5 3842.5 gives 1.65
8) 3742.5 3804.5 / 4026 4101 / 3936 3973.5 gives 2.25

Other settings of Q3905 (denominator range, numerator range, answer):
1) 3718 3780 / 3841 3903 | 1.11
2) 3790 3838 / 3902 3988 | 1.04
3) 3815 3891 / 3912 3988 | 0.99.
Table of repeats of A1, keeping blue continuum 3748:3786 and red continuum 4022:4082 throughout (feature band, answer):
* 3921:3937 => 0.165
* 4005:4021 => -0.037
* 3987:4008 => -0.031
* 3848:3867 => -0.061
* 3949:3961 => -0.024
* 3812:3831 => -0.031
